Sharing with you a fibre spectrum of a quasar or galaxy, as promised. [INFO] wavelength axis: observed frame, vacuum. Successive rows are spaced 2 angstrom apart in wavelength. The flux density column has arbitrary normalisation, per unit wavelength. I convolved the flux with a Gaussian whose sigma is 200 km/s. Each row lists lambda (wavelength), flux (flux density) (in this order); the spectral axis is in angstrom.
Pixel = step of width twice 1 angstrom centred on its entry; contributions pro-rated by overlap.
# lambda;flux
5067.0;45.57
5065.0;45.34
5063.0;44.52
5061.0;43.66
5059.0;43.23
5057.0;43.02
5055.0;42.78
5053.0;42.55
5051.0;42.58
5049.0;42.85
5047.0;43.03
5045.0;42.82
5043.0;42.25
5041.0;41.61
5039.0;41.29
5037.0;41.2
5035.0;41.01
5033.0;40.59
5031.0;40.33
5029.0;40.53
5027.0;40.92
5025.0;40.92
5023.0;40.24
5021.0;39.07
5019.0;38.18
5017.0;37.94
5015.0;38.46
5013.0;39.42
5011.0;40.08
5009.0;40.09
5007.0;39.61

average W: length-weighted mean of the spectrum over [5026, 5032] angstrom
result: 40.6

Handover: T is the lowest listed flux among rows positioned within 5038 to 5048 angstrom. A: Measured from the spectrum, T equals 41.29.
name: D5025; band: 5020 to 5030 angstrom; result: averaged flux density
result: 40.3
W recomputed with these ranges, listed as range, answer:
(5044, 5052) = 42.8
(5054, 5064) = 43.4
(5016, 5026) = 39.3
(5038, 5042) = 41.5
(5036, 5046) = 41.8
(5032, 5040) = 41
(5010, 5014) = 39.8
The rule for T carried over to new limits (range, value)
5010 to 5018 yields 37.94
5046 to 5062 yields 42.55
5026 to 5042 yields 40.33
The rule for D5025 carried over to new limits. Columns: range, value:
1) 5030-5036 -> 40.6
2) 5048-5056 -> 42.7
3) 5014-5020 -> 38.2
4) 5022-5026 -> 40.6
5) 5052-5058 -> 42.8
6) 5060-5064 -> 44.1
